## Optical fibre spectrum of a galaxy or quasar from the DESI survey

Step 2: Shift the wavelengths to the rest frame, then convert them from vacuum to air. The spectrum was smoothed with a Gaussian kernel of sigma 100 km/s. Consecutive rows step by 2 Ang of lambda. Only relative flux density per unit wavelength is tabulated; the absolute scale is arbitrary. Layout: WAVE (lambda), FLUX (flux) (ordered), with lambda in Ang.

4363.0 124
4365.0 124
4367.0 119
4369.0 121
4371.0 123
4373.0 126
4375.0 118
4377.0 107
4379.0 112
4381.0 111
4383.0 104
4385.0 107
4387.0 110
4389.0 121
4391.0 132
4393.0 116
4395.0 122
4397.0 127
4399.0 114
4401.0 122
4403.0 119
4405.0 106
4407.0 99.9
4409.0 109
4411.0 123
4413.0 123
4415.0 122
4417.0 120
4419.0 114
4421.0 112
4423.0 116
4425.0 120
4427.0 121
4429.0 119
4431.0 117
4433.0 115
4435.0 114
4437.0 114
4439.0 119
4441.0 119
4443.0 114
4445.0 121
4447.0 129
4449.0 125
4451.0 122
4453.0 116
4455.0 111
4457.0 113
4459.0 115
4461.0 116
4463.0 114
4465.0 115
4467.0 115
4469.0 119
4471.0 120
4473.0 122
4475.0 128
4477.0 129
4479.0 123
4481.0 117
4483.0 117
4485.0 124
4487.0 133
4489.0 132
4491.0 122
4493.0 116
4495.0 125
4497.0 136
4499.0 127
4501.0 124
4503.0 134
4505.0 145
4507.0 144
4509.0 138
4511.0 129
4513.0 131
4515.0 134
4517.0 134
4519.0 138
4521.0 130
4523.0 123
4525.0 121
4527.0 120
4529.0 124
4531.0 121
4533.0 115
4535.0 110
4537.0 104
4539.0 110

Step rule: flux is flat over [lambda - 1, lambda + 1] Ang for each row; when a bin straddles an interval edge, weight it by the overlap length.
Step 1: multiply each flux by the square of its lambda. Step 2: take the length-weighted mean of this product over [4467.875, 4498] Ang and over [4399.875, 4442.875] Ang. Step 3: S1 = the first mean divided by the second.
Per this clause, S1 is 1.10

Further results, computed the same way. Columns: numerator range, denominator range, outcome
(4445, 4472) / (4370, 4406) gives 1.04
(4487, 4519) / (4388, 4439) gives 1.17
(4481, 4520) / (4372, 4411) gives 1.19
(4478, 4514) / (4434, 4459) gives 1.12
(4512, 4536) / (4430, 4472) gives 1.10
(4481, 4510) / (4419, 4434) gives 1.14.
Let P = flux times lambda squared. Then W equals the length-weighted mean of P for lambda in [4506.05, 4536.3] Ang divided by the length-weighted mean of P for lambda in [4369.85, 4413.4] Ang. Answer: 1.16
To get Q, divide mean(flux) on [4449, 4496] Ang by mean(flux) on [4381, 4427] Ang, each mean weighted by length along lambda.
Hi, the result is 1.03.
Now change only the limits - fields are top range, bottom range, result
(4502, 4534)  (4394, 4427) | 1.11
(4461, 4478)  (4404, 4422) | 1.05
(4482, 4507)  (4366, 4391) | 1.11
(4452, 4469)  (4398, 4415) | 1.00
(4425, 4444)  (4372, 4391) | 1.03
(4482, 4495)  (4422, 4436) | 1.06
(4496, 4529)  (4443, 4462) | 1.11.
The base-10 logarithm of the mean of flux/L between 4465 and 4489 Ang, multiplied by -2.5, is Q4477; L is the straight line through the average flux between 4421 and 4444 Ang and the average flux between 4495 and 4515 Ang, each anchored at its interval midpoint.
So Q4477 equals 0.04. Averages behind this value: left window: 117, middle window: 123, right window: 134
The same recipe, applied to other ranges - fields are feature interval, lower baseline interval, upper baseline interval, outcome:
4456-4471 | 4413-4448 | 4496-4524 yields 0.080 mag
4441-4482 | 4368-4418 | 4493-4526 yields 0.055 mag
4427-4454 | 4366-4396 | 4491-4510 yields 0.047 mag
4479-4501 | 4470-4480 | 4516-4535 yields -0.003 mag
